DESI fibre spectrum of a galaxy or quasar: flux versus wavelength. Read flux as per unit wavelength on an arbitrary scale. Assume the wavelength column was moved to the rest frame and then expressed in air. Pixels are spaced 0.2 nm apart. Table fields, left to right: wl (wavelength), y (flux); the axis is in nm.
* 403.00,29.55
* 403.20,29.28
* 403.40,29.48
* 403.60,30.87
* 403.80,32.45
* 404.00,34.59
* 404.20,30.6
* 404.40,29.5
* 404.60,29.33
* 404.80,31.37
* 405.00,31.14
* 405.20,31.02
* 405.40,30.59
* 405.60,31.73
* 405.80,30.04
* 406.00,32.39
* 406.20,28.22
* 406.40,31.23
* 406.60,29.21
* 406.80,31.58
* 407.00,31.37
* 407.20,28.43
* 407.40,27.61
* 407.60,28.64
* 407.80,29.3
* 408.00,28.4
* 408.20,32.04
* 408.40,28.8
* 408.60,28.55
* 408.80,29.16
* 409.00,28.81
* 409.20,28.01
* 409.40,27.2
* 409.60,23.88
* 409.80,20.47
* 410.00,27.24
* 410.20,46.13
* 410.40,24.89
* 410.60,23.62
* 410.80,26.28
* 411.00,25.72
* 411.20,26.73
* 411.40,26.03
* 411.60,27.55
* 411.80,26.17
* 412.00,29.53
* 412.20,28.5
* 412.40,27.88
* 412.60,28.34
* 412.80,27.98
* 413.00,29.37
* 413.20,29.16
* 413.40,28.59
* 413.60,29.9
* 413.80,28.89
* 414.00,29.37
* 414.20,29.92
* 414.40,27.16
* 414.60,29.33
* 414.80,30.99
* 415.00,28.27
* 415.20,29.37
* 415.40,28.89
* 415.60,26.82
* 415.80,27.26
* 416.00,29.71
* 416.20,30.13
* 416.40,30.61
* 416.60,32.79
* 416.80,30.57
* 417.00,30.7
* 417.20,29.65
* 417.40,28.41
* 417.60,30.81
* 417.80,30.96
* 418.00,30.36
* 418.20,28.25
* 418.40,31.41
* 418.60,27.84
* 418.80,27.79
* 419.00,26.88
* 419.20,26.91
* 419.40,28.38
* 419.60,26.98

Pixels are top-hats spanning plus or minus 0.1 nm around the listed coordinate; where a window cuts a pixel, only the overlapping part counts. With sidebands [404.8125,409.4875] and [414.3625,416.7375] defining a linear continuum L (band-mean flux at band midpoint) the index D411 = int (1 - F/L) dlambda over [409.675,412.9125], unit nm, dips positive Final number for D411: 0.207 nm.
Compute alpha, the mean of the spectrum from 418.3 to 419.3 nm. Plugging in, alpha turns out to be 28.2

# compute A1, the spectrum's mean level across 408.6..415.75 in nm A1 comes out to 28.2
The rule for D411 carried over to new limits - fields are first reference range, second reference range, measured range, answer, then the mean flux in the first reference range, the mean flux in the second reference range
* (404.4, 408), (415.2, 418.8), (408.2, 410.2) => 0.12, 30.1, 29.7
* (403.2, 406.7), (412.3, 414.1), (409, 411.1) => 0.15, 30.8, 28.8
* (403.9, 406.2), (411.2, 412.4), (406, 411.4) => 0.11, 31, 27.5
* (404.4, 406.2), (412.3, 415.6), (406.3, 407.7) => 0.03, 30.7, 28.9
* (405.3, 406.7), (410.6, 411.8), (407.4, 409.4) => -0.03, 30.5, 26.2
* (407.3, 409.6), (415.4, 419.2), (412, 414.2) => 0.01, 28.6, 29.4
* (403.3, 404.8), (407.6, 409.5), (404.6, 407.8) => -0.03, 31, 28.9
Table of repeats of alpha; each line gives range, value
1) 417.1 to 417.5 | 29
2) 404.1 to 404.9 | 30.2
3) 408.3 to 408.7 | 28.7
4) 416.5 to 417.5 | 30.4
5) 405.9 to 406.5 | 30.6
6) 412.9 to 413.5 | 29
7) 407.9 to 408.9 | 29.4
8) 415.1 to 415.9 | 28.1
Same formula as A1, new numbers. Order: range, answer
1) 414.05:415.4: 29.2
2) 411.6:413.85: 28.5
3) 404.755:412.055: 28.9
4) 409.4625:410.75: 27.6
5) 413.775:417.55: 29.4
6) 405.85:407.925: 29.8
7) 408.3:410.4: 28.6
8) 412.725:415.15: 29.1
